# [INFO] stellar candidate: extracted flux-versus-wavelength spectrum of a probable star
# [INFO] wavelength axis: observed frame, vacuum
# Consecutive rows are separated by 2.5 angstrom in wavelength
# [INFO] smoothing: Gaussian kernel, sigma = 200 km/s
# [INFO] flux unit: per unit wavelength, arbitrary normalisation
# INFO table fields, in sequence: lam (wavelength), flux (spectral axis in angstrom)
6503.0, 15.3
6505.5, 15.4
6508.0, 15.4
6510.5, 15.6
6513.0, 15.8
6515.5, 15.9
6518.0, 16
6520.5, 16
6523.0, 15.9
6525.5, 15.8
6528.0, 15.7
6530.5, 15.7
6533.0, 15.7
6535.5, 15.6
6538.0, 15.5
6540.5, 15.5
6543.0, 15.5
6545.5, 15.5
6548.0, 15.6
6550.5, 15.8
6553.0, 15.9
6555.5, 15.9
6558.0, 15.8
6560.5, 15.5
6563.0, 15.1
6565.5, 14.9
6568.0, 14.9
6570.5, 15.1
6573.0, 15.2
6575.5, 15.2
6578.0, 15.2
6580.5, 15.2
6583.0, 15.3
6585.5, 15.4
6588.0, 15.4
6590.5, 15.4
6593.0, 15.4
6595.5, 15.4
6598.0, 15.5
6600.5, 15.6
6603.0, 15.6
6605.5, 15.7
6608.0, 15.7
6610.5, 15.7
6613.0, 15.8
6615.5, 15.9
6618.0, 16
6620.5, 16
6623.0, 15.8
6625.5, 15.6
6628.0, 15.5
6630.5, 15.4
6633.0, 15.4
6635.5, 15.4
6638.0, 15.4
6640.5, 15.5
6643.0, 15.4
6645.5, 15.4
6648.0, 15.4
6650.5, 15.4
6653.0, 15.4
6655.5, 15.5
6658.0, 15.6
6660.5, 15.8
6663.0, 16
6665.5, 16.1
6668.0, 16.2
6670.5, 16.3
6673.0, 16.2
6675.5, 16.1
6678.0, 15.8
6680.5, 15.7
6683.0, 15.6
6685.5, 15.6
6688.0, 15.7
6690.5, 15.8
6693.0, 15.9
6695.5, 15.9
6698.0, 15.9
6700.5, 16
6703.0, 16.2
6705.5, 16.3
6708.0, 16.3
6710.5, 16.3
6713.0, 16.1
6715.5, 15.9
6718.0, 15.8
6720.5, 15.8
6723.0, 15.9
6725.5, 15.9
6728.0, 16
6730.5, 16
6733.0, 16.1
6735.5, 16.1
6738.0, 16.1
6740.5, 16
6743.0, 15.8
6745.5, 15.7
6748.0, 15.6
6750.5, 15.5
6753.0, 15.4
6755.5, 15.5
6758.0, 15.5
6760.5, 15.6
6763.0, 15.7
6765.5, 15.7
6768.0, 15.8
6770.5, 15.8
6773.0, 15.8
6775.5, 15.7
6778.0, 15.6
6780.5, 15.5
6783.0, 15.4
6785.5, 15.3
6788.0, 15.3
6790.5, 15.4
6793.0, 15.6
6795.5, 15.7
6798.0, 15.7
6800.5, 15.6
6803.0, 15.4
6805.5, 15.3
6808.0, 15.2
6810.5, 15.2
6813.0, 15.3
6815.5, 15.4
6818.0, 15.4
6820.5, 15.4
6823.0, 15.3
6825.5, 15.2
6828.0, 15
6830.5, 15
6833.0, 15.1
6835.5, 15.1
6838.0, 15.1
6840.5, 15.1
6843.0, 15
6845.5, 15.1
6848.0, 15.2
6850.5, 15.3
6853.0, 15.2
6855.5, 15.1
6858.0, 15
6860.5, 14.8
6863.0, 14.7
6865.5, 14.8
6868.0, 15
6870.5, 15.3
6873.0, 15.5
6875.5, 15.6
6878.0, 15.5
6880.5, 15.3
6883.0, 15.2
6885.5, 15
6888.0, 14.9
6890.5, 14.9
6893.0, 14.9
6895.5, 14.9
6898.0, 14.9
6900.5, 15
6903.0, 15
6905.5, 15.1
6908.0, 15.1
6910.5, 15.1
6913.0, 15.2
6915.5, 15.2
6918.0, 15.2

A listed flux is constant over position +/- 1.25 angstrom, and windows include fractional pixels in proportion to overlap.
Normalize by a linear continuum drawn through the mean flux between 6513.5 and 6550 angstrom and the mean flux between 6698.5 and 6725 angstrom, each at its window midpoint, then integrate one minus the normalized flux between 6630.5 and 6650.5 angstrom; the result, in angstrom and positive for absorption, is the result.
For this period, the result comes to 0.6 angstrom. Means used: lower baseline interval 15.7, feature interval 15.4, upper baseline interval 16.1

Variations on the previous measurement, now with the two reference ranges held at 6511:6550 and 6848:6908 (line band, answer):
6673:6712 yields -1.3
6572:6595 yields 0.5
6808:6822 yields -0.1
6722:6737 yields -0.6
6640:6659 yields 0.1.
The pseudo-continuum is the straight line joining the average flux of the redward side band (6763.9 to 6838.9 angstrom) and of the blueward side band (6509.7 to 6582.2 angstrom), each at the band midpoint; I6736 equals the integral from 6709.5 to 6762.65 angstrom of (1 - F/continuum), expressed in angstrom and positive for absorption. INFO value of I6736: -1.3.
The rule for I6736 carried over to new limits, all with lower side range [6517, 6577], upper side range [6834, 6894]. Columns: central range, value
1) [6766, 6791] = -0.56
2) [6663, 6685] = -0.88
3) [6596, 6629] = -0.55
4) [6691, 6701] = -0.37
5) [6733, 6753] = -0.71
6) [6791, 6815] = -0.39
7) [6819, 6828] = -0.06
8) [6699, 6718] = -1.00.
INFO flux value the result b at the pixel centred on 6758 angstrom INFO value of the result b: 15.5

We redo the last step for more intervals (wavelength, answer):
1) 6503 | 15.3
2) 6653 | 15.4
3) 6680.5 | 15.7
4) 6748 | 15.6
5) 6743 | 15.8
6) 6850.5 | 15.3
